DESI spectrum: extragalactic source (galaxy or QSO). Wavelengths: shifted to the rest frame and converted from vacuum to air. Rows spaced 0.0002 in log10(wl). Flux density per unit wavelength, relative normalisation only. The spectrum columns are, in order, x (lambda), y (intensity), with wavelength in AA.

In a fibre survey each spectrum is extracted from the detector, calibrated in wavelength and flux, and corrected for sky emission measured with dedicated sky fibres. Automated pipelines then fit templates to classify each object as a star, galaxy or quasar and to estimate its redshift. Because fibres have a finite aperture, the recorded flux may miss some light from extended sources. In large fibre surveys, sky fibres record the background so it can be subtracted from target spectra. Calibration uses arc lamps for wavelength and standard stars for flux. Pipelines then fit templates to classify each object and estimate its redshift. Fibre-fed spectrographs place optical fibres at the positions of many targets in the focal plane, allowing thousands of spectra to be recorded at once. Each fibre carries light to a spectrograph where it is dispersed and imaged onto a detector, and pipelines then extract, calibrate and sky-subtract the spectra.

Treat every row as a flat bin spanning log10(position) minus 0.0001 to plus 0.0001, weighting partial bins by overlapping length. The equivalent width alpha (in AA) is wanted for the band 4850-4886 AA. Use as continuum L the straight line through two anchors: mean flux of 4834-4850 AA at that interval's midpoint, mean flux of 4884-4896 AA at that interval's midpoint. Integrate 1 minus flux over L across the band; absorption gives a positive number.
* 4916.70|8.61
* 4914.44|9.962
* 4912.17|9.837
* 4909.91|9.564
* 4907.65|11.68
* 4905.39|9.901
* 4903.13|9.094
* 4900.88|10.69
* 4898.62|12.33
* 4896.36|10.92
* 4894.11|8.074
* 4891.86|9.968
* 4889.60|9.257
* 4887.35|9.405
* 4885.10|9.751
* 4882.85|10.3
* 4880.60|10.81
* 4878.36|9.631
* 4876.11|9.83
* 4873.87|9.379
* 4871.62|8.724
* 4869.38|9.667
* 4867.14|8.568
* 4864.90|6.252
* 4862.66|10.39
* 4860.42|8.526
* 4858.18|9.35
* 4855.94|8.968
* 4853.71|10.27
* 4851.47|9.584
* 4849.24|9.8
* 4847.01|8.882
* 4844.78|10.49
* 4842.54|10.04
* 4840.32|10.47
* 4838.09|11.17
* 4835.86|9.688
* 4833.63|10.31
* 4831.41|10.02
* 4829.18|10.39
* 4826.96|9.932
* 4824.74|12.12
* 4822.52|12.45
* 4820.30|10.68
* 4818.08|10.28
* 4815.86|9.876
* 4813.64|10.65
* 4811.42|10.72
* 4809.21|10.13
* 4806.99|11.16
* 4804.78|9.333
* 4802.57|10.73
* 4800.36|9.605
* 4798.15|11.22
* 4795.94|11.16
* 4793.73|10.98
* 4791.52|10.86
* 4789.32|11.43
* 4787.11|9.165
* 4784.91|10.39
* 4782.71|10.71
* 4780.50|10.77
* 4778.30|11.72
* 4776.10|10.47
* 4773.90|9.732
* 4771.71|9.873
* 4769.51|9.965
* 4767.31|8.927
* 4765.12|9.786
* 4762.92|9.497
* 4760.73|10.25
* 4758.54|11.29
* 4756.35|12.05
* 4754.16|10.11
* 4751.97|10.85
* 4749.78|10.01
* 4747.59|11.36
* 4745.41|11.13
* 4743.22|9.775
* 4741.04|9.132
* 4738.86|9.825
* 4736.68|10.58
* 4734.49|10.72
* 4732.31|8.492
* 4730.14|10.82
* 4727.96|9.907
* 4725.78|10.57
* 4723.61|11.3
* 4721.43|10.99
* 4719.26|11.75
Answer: 1.2 AA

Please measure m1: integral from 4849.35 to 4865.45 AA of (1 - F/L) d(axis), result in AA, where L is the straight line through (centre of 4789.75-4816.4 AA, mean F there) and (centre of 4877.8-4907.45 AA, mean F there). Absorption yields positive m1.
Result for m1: 1.7 AA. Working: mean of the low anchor 10.6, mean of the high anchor 10.1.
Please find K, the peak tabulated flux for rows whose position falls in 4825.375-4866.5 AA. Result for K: 11.17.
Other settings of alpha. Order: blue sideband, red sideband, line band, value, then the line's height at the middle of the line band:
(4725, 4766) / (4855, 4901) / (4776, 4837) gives -3.95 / 9.96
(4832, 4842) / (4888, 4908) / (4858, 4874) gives 2.29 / 10.3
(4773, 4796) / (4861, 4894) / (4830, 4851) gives -0.43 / 9.88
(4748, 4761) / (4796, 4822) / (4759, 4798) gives 1.07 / 10.7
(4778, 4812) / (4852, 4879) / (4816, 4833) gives -1.33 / 9.99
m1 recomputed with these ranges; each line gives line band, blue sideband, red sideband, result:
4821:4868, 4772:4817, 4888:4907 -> 1.84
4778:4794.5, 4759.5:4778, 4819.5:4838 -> -0.90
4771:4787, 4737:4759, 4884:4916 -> -0.04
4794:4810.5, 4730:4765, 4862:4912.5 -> -0.65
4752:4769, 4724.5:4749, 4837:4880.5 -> -0.36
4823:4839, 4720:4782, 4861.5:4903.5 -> -1.06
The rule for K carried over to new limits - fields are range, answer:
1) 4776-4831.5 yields 12.45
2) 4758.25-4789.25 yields 11.72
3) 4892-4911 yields 12.33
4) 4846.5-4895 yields 10.81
